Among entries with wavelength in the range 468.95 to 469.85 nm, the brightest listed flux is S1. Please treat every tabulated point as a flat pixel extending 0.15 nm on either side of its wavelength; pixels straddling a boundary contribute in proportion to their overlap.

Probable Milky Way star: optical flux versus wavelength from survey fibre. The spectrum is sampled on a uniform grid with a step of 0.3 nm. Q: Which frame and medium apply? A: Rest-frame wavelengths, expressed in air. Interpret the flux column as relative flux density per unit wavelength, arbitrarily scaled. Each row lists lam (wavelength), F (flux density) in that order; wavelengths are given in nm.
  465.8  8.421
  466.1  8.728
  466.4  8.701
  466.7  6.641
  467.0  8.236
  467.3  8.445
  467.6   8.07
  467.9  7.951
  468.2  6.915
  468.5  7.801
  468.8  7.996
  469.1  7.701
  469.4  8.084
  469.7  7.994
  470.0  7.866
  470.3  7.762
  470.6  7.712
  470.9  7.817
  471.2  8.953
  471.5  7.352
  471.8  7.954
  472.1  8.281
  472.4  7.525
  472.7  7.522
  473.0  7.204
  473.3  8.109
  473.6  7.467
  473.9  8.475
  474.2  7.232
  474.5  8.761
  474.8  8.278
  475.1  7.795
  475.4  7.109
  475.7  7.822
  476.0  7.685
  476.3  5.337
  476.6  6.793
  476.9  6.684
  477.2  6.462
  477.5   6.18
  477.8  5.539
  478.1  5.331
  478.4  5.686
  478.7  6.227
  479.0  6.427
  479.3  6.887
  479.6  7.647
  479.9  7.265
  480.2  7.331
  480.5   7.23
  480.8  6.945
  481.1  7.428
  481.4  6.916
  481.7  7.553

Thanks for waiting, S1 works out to 8.084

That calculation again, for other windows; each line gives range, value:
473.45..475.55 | 8.761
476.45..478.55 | 6.793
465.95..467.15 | 8.728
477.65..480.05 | 7.647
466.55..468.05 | 8.445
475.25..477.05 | 7.822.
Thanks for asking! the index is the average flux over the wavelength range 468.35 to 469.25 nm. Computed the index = 7.83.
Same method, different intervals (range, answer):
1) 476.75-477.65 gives 6.44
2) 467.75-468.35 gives 7.43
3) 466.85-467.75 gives 8.25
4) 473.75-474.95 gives 8.19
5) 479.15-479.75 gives 7.27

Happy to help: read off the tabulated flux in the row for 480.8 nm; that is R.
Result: 6.945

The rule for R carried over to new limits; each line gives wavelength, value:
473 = 7.204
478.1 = 5.331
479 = 6.427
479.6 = 7.647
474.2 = 7.232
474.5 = 8.761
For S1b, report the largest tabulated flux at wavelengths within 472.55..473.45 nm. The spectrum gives 8.109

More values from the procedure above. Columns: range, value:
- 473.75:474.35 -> 8.475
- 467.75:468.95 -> 7.996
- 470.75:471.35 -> 8.953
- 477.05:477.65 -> 6.462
